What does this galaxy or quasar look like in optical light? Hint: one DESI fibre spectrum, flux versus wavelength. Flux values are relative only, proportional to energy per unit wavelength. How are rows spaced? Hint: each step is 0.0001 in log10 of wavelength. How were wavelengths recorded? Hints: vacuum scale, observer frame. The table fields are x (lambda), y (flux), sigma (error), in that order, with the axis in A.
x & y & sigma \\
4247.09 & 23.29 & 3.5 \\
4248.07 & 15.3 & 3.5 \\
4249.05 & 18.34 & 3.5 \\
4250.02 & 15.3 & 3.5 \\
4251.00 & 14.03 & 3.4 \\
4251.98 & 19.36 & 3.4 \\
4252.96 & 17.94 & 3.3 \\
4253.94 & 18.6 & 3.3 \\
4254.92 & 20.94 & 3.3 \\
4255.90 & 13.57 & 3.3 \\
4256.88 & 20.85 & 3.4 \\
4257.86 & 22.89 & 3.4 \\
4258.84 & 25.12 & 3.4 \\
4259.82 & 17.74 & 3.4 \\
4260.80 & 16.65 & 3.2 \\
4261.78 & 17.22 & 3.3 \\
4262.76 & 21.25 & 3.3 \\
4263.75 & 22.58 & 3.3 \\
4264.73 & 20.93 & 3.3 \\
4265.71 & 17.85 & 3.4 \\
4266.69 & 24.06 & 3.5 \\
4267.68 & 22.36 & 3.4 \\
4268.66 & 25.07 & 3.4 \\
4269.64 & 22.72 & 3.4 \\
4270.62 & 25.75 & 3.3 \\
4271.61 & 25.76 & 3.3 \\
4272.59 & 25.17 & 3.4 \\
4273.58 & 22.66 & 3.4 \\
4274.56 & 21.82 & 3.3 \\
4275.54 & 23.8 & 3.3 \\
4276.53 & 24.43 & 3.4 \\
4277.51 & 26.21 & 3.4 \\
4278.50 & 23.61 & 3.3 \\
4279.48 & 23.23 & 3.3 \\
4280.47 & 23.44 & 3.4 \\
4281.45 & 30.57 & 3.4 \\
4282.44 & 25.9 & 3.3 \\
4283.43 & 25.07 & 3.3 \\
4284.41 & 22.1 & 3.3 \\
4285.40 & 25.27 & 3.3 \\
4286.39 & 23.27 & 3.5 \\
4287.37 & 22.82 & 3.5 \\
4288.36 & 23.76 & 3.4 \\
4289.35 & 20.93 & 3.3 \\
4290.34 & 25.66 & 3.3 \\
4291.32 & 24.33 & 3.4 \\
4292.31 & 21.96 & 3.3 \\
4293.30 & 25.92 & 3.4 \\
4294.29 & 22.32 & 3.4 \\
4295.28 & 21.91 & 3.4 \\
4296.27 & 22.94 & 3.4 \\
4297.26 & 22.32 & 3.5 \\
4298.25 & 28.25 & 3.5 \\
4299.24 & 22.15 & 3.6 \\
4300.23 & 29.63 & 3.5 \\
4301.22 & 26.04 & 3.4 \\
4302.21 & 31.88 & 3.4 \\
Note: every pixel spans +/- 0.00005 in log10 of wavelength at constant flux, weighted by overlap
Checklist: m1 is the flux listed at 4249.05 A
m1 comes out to 18.34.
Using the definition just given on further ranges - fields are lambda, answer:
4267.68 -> 22.36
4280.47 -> 23.44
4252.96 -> 17.94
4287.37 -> 22.82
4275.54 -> 23.8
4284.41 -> 22.1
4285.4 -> 25.27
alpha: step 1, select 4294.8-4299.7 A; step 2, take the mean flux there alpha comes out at 23.5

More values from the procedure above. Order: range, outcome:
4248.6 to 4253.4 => 17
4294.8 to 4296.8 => 22.4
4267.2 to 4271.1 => 24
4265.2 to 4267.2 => 20.9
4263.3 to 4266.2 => 20.5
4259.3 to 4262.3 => 17.3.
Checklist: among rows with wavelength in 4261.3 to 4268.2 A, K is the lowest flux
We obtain 17.22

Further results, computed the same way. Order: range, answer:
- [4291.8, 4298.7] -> 21.91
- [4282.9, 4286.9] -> 22.1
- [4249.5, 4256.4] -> 13.57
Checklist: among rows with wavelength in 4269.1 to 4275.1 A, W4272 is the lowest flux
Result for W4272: 21.82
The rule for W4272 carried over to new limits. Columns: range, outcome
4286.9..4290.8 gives 20.93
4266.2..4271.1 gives 22.36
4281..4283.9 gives 25.07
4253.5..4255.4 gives 18.6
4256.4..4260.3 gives 17.74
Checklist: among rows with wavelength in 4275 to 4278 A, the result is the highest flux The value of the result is 26.21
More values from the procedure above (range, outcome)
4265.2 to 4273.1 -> 25.76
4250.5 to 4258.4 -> 22.89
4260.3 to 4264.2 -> 22.58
